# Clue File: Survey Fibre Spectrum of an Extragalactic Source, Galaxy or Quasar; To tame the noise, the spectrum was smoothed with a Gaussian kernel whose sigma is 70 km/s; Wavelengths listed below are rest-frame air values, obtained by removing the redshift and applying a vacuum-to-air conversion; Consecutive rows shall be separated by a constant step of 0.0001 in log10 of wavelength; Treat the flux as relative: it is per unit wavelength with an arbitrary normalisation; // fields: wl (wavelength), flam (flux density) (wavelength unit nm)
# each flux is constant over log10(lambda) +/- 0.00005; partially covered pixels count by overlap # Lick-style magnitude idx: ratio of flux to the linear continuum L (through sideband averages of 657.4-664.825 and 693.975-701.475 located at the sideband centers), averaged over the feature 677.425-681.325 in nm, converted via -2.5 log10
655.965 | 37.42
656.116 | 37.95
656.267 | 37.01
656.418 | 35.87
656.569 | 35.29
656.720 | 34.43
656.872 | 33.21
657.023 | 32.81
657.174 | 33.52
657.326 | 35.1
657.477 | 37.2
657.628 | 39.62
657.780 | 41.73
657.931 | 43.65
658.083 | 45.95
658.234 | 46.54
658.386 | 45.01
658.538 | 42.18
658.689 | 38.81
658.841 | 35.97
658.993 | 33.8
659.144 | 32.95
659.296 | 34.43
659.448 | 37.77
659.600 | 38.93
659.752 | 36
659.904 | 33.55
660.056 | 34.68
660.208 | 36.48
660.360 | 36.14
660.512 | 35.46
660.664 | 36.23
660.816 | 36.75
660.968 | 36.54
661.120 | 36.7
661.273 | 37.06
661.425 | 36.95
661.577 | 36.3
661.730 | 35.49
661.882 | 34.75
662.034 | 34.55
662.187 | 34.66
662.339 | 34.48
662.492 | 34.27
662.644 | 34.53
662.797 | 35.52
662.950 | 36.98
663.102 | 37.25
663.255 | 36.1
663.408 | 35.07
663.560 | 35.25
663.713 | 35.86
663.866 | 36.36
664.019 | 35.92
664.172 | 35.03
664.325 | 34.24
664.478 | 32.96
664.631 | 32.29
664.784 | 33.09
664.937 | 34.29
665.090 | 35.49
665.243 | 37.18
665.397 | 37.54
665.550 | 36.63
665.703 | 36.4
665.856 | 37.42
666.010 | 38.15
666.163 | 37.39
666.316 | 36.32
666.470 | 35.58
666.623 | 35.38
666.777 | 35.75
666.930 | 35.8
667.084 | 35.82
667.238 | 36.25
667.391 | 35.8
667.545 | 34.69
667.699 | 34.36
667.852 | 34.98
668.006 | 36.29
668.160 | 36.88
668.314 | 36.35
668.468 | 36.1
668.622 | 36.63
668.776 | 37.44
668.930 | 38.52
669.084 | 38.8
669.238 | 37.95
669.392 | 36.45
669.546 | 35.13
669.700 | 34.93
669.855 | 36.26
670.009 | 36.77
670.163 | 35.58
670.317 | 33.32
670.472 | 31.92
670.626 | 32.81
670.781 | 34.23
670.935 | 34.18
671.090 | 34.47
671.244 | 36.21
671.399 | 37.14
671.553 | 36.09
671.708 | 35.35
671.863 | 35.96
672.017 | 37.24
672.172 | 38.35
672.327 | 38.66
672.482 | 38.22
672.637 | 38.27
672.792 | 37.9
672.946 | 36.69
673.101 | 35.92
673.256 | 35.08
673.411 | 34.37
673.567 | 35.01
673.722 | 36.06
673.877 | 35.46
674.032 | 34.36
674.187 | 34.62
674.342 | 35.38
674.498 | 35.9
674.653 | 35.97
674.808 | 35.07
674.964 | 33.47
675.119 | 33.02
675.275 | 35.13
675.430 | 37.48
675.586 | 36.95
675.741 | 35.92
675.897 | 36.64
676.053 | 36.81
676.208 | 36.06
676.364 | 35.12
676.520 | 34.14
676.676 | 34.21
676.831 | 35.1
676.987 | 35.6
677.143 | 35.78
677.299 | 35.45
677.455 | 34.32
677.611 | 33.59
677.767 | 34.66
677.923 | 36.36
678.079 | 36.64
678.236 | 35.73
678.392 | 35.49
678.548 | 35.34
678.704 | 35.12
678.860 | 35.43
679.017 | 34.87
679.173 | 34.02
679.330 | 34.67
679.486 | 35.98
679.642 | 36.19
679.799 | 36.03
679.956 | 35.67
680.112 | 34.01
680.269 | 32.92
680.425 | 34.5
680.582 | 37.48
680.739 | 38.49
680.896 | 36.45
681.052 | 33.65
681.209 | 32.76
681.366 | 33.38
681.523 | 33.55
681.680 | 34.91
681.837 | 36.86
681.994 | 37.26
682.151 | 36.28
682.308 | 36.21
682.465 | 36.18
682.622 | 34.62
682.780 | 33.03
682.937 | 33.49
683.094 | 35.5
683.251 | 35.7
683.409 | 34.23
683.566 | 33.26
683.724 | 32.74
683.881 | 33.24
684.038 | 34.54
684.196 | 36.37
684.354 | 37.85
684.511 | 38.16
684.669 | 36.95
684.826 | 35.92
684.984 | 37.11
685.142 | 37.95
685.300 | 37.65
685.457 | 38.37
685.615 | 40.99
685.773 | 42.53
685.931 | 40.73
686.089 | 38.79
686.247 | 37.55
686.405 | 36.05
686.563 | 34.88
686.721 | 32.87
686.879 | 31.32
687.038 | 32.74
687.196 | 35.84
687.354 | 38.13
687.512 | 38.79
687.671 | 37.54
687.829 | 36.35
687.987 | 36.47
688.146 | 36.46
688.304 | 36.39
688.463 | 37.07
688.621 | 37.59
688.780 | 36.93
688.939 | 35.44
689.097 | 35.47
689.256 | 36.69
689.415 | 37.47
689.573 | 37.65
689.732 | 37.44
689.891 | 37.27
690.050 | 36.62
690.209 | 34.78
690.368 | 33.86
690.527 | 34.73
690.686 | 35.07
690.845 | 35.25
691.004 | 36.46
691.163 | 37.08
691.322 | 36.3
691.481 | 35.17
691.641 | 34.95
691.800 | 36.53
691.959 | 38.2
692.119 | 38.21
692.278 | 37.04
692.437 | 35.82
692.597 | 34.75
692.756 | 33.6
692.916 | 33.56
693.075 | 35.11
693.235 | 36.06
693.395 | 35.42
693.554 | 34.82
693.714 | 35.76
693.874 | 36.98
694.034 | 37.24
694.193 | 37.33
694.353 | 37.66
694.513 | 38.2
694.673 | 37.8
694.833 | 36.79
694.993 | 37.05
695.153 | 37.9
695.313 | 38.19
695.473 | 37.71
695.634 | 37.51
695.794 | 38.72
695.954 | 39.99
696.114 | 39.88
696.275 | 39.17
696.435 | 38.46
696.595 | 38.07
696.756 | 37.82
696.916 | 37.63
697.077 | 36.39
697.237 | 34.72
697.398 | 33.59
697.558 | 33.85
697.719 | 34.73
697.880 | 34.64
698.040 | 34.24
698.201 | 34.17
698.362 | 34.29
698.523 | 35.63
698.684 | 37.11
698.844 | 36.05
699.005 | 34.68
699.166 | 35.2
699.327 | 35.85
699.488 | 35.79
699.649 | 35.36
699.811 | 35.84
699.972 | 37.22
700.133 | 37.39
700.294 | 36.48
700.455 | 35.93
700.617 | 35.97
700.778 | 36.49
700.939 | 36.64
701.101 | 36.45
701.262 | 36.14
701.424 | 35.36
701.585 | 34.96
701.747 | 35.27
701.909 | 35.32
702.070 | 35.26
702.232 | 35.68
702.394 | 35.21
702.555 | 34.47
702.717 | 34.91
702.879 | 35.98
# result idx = 0.04 mag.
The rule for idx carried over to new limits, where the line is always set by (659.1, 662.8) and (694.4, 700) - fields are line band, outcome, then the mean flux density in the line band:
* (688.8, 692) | 0.01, 36.1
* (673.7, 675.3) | 0.03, 34.9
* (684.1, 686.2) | -0.06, 38.4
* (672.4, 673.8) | -0.01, 36.4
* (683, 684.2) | 0.06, 34.3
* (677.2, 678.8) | 0.02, 35.3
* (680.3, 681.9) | 0.03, 35.1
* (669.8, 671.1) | 0.05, 34.4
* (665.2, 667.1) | -0.02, 36.6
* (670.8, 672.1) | 0.00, 35.8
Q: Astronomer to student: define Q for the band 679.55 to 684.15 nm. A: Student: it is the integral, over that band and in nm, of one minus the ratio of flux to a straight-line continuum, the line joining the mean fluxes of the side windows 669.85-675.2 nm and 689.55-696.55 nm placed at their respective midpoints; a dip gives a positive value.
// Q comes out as 0.14 nm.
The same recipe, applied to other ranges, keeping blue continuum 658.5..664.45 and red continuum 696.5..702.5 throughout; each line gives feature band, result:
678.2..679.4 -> 0.02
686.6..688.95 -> -0.02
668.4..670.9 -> 0.00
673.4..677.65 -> 0.06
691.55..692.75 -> -0.02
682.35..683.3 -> 0.03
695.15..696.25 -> -0.09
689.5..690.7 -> -0.01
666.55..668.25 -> 0.01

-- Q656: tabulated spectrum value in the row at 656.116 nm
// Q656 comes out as 37.95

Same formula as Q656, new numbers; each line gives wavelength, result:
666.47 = 35.58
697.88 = 34.64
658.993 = 33.8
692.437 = 35.82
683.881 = 33.24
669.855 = 36.26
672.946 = 36.69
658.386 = 45.01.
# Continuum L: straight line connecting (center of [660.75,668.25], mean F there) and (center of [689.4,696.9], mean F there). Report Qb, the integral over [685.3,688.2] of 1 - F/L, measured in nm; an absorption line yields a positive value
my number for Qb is -0.04 nm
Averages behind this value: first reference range 35.7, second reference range 36.8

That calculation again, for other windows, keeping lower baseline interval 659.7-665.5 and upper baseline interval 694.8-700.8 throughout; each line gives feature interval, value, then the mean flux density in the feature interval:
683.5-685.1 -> 0.018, 35.7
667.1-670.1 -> -0.058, 36.3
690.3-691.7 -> 0.032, 35.4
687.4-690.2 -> -0.051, 36.9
